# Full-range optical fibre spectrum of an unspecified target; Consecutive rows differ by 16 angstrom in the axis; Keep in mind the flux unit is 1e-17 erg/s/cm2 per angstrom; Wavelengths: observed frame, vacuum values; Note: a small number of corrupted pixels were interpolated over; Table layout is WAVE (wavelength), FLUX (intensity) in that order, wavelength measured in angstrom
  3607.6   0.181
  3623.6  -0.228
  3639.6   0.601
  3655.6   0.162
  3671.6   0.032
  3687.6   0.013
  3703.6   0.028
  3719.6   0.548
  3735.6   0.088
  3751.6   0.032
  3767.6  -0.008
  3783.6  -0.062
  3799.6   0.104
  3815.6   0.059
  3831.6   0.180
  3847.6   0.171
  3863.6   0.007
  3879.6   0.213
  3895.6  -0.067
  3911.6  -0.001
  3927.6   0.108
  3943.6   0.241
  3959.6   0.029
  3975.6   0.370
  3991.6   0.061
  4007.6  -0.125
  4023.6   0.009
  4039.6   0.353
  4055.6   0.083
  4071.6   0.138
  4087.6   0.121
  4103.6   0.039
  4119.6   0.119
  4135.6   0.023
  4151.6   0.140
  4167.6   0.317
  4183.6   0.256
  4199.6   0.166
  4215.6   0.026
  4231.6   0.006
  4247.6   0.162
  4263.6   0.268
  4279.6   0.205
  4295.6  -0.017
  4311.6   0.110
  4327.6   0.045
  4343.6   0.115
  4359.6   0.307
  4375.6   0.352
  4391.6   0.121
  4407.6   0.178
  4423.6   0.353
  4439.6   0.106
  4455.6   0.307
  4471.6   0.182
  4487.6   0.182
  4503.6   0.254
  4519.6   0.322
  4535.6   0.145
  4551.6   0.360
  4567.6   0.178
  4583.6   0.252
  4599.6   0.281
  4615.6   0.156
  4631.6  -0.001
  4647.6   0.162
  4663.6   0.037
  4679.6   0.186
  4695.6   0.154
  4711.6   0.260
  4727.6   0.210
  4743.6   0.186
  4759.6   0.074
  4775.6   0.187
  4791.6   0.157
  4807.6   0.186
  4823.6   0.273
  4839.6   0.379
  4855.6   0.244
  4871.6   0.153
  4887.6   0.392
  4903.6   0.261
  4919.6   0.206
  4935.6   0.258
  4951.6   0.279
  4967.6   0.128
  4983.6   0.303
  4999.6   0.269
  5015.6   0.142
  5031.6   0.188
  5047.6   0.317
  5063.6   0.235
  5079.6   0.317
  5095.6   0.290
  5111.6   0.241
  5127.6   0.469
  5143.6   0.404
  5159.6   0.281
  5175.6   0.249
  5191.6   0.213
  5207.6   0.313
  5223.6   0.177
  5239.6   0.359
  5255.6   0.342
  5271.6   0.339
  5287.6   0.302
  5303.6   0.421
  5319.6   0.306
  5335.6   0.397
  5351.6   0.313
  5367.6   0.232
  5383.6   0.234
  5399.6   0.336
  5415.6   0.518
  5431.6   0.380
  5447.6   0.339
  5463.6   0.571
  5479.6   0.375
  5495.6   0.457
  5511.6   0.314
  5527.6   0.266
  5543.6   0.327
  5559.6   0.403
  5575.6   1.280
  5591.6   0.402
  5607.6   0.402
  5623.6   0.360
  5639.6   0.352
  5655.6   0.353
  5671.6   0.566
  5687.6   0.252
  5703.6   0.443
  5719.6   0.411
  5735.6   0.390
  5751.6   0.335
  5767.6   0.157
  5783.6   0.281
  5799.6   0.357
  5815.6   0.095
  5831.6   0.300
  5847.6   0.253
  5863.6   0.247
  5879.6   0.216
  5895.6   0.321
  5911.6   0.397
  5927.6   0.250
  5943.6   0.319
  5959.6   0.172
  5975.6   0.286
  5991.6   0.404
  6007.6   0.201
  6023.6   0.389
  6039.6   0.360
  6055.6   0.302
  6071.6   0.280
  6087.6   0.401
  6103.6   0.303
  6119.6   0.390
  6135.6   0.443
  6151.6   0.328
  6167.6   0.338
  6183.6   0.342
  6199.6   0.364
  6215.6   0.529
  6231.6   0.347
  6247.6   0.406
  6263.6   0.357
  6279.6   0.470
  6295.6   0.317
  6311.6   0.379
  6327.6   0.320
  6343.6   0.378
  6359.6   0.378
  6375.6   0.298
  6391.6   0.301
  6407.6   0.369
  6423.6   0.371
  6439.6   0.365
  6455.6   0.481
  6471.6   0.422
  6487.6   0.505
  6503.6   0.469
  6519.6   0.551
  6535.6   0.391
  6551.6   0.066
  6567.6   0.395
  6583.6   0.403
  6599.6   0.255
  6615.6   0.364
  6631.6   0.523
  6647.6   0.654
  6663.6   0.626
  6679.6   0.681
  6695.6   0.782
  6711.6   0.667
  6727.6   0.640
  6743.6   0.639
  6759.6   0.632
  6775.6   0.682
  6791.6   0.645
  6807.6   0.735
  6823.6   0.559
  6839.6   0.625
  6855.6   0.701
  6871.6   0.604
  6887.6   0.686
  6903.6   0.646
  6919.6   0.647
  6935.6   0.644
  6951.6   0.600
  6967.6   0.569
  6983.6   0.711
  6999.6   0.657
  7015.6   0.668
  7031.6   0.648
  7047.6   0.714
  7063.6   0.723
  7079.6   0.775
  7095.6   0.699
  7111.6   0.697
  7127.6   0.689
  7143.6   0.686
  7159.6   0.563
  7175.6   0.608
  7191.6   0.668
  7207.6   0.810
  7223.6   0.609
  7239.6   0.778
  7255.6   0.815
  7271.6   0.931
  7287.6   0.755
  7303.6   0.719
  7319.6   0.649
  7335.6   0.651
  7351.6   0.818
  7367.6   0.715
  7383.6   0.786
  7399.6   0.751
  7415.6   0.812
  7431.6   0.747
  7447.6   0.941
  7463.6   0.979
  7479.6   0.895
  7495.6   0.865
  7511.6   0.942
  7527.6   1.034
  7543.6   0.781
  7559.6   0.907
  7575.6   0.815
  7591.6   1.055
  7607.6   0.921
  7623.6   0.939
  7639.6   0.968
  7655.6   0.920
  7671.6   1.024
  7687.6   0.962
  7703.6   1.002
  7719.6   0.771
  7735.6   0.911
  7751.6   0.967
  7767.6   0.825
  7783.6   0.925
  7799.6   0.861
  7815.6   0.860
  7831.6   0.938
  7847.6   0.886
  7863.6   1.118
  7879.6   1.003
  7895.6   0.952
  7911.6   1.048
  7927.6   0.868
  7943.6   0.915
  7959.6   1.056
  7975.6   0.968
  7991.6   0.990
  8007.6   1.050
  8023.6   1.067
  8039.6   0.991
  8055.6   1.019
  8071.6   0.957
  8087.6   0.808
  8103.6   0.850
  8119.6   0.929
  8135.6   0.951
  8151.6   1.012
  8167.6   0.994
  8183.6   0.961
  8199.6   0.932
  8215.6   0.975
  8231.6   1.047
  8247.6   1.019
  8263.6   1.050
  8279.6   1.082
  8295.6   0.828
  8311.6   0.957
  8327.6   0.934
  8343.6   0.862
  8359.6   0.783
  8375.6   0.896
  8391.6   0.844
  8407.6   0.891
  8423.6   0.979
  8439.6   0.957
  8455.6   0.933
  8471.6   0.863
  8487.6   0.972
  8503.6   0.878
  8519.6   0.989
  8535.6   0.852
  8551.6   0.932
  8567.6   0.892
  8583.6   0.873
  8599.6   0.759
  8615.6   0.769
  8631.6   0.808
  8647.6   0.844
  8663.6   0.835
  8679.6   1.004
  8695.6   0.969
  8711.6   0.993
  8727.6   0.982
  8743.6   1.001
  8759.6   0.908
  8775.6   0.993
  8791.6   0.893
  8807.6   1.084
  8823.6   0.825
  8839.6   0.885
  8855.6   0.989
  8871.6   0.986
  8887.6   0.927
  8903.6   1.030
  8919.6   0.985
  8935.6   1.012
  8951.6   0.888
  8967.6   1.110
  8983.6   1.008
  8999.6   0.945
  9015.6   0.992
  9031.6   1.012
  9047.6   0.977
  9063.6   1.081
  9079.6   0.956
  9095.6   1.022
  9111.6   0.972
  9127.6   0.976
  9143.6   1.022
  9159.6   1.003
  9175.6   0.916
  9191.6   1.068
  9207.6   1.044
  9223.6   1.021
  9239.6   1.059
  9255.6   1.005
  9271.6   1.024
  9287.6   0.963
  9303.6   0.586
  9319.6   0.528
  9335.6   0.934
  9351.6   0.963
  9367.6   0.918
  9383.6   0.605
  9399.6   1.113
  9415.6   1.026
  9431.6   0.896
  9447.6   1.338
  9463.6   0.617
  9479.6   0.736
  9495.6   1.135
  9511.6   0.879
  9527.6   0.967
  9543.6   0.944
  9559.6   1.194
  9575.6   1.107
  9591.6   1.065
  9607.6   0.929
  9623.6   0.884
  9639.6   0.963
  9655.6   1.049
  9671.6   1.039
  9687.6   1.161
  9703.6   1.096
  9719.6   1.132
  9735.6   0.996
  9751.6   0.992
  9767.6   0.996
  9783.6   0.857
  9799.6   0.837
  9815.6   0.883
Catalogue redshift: 0.664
